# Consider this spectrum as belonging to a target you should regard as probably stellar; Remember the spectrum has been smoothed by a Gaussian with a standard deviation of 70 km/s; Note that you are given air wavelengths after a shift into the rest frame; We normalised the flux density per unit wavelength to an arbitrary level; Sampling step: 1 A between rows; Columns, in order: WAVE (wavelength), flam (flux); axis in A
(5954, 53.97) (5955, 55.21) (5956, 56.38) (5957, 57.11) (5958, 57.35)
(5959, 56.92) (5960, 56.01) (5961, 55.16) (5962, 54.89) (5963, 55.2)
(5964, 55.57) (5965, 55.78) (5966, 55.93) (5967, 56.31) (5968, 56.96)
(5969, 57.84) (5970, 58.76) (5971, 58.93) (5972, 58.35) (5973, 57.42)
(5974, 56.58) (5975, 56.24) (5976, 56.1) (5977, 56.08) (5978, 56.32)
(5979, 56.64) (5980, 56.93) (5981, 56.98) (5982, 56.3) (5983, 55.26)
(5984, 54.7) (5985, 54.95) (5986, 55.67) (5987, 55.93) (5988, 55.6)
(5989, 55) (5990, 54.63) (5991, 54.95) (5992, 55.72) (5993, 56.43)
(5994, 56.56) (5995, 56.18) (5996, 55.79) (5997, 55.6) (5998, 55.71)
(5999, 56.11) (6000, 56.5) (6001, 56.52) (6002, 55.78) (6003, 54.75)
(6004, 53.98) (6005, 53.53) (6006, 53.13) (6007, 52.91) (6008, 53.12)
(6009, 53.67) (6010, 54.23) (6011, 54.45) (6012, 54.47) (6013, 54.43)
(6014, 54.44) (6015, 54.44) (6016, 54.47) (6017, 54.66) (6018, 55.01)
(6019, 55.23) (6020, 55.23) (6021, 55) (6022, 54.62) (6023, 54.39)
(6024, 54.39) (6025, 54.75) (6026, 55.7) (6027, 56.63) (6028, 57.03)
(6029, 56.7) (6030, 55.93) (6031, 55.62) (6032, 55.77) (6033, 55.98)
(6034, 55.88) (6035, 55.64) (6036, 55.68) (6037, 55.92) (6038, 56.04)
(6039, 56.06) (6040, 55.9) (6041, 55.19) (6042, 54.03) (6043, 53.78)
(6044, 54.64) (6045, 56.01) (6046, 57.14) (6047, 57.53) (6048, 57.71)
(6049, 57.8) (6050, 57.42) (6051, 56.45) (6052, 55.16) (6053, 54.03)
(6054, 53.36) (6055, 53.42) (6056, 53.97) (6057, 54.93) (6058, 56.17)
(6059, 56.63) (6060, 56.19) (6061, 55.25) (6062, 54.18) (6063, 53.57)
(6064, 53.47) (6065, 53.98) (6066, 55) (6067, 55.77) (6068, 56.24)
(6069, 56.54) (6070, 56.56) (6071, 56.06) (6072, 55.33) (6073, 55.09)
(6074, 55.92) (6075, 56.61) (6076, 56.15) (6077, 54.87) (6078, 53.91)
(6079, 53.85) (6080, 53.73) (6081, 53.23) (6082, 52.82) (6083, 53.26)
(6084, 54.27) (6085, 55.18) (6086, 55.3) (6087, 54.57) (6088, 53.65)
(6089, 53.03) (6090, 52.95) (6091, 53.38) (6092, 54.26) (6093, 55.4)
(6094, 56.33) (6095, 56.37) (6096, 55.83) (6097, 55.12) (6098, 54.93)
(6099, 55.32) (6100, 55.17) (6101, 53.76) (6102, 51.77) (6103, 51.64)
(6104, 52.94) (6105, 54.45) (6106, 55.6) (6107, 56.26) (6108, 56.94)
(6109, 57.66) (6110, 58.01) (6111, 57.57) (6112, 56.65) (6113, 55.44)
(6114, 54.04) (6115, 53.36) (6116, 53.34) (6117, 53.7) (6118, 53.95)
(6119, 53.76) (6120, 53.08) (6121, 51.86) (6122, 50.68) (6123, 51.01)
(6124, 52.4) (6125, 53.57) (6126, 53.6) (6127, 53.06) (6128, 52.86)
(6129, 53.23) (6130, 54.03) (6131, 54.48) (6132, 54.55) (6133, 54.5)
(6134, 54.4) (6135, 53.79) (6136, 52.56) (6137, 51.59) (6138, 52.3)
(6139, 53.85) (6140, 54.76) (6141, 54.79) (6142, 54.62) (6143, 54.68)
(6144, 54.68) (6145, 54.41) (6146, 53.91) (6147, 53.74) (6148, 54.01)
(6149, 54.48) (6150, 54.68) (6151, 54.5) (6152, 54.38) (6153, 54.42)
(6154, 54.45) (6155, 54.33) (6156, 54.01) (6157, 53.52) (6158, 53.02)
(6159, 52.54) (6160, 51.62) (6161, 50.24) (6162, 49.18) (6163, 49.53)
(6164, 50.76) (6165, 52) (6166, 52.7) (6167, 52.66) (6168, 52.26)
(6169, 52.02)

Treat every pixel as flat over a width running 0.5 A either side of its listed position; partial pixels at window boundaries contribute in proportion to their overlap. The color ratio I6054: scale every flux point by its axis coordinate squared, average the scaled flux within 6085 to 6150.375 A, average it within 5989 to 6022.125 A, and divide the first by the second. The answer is 1.0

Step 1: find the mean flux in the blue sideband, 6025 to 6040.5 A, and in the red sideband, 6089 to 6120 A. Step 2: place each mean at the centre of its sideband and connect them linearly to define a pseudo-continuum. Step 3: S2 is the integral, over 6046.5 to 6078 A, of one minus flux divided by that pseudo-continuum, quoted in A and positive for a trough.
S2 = 0.0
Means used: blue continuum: 56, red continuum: 54.8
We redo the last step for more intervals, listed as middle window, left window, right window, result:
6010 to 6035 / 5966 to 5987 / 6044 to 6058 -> 0.39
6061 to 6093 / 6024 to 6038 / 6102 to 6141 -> 0.17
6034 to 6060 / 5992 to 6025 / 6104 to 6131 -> -0.47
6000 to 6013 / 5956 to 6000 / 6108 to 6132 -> 0.34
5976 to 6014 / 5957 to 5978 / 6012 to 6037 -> 0.48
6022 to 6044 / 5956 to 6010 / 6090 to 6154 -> -0.10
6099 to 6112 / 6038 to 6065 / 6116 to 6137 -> -0.34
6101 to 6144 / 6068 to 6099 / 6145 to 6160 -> 0.27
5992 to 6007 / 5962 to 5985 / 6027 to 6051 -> 0.25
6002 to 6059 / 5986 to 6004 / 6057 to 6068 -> 0.20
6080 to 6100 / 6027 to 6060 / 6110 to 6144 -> 0.06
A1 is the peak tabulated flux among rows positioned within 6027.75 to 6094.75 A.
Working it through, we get 57.8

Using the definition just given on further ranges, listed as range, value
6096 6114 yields 58.01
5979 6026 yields 56.98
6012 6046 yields 57.14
